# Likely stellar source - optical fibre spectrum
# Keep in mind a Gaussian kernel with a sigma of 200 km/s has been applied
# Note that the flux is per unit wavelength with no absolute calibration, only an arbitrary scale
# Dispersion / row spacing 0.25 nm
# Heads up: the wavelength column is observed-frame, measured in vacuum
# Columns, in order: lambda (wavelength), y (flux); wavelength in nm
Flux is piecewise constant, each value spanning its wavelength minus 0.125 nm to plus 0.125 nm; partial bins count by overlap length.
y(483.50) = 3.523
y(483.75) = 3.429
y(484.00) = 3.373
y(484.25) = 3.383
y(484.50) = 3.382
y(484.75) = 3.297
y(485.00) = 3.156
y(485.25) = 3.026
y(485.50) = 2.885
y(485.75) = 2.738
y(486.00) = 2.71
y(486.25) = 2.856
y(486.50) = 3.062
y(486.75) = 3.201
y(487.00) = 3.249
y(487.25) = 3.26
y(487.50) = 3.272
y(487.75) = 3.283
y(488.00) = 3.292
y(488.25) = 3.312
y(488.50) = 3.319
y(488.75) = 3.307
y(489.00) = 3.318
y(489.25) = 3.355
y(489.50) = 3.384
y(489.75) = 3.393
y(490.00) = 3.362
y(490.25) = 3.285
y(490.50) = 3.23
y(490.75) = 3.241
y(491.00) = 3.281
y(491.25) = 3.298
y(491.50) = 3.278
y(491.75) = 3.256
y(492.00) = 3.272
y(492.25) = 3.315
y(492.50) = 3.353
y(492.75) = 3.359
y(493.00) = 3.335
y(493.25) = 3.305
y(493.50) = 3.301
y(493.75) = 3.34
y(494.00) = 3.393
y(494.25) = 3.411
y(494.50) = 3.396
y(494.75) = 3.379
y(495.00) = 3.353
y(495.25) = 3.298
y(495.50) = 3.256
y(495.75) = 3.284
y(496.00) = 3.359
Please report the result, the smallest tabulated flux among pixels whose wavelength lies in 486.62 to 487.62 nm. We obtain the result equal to 3.201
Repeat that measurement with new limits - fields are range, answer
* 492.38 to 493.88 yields 3.301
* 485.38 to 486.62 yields 2.71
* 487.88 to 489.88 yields 3.292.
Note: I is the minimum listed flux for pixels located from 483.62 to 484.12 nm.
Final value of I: 3.373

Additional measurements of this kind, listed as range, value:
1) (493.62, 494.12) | 3.34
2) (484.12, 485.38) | 3.026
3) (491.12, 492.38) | 3.256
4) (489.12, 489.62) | 3.355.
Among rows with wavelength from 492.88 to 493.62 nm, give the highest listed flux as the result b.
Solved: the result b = 3.335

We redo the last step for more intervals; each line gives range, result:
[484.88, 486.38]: 3.156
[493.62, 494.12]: 3.393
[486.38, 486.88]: 3.201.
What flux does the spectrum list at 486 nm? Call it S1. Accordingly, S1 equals 2.71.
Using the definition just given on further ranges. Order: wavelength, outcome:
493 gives 3.335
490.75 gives 3.241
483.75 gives 3.429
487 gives 3.249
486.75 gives 3.201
